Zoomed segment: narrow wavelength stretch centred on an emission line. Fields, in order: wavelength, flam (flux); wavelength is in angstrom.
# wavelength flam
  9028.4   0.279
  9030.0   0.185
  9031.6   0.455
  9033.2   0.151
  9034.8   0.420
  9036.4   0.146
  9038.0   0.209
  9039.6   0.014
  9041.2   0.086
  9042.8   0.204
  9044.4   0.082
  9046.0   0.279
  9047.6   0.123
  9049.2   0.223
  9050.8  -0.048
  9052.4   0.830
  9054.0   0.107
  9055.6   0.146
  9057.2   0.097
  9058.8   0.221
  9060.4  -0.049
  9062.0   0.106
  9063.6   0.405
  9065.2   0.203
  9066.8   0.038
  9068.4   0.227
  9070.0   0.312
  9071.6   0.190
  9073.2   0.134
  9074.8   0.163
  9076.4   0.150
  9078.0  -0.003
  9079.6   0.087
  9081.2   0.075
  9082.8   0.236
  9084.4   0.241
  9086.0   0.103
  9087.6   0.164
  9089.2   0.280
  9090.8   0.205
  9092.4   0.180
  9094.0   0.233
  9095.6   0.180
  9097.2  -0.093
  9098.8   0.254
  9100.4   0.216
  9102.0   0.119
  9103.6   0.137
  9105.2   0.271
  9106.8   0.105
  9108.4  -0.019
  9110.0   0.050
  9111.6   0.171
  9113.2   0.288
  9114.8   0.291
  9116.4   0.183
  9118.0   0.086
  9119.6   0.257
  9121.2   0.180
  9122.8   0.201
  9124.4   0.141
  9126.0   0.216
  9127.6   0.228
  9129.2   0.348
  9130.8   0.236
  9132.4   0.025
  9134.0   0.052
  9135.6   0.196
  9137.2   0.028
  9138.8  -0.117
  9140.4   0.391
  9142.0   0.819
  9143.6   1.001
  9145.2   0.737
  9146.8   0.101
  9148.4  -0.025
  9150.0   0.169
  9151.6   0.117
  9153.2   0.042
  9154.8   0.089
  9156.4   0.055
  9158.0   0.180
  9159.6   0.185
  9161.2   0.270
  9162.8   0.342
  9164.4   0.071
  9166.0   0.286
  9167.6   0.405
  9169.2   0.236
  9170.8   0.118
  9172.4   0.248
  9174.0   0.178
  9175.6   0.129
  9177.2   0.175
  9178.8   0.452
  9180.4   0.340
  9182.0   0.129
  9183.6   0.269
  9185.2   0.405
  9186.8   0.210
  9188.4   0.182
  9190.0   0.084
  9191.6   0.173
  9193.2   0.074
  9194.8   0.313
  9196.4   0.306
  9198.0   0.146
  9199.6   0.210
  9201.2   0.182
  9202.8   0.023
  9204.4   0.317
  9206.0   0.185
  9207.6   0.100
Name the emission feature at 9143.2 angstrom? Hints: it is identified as Hbeta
